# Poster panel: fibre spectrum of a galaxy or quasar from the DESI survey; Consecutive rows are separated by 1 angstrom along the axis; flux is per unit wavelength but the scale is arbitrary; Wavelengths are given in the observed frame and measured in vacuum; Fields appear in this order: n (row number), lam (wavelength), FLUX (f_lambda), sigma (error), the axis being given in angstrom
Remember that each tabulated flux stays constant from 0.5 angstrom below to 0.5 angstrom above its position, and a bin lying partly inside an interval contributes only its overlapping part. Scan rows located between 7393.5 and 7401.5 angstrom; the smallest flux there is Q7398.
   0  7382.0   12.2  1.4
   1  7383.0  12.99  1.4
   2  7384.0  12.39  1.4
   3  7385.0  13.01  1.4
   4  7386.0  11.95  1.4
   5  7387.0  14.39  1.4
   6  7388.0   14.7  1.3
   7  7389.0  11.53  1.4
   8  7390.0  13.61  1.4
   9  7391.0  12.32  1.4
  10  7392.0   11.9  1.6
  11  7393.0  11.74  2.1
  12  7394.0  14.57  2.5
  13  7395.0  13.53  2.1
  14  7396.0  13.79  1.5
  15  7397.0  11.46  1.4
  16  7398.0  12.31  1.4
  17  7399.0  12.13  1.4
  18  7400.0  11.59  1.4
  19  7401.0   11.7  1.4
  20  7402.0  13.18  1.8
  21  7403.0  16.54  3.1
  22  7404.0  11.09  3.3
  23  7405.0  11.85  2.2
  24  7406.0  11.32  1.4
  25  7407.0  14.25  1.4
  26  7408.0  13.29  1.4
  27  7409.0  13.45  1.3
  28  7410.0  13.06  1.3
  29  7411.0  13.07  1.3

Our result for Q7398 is 11.46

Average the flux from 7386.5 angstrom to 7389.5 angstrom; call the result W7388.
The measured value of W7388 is 13.5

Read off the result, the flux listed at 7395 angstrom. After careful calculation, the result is 13.53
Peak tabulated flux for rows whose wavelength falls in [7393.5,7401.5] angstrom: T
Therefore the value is 14.57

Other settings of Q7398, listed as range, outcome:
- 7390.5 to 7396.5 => 11.74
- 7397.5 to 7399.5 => 12.13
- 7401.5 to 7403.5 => 13.18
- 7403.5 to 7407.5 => 11.09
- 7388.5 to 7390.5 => 11.53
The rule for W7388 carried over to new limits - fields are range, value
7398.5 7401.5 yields 11.8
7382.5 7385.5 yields 12.8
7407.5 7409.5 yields 13.4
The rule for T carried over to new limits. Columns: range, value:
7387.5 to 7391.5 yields 14.7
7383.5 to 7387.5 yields 14.39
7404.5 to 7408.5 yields 14.25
